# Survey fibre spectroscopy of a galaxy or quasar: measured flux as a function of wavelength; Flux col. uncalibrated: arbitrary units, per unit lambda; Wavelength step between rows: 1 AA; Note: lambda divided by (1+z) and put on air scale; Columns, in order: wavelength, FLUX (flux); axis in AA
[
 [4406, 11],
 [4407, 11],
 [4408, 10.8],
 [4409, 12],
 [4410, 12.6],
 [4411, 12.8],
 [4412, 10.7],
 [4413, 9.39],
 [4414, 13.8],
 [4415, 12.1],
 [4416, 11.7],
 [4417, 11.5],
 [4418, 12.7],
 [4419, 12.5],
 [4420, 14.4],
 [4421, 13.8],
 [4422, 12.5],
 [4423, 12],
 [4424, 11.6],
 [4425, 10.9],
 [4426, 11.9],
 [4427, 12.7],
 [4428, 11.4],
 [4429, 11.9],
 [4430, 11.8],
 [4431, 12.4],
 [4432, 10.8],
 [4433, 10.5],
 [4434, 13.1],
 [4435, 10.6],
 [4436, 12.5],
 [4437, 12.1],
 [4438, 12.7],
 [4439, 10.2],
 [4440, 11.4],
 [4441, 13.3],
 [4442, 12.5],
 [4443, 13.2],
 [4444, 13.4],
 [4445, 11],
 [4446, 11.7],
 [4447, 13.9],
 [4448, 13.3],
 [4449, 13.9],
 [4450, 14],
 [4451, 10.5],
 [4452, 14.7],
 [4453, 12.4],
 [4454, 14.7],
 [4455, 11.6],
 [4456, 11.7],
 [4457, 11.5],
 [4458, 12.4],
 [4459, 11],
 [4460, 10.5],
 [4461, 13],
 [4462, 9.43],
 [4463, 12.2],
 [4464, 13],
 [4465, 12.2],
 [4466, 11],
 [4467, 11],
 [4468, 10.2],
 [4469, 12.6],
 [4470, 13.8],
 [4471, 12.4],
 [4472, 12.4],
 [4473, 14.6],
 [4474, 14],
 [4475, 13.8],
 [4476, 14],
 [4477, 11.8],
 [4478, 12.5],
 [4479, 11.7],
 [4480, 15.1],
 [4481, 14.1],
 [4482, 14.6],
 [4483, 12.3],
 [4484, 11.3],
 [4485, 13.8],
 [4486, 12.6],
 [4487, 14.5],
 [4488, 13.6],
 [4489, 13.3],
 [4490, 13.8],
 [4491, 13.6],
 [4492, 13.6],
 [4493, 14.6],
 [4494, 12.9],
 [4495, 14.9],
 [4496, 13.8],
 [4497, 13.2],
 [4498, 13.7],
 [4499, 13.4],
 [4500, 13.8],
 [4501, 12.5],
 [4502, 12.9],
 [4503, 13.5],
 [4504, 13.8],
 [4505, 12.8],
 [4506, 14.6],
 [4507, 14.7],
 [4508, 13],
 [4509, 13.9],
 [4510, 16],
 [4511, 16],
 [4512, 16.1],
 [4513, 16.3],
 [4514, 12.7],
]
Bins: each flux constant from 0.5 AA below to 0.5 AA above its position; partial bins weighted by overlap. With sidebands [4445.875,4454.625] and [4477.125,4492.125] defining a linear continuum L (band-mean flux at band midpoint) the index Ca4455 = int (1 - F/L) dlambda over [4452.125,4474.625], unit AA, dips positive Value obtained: 1.8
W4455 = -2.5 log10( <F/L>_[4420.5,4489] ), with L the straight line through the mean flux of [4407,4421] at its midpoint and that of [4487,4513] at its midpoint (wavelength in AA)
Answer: 0.05 mag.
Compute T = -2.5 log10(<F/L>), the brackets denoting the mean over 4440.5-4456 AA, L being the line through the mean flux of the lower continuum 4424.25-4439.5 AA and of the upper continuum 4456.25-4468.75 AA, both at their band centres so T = -0.12 mag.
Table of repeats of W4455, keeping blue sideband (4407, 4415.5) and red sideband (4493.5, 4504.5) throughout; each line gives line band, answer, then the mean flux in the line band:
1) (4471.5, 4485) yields -0.02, 13.3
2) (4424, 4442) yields 0.03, 11.8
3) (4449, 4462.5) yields 0.04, 12.2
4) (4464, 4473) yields 0.06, 12.2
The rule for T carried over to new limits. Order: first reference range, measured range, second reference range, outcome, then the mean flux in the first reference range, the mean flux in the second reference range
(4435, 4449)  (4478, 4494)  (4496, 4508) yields -0.02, 12.4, 13.5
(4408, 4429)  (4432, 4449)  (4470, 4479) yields 0.03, 12.1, 13.1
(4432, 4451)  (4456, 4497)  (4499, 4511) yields 0.03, 12.3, 13.8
